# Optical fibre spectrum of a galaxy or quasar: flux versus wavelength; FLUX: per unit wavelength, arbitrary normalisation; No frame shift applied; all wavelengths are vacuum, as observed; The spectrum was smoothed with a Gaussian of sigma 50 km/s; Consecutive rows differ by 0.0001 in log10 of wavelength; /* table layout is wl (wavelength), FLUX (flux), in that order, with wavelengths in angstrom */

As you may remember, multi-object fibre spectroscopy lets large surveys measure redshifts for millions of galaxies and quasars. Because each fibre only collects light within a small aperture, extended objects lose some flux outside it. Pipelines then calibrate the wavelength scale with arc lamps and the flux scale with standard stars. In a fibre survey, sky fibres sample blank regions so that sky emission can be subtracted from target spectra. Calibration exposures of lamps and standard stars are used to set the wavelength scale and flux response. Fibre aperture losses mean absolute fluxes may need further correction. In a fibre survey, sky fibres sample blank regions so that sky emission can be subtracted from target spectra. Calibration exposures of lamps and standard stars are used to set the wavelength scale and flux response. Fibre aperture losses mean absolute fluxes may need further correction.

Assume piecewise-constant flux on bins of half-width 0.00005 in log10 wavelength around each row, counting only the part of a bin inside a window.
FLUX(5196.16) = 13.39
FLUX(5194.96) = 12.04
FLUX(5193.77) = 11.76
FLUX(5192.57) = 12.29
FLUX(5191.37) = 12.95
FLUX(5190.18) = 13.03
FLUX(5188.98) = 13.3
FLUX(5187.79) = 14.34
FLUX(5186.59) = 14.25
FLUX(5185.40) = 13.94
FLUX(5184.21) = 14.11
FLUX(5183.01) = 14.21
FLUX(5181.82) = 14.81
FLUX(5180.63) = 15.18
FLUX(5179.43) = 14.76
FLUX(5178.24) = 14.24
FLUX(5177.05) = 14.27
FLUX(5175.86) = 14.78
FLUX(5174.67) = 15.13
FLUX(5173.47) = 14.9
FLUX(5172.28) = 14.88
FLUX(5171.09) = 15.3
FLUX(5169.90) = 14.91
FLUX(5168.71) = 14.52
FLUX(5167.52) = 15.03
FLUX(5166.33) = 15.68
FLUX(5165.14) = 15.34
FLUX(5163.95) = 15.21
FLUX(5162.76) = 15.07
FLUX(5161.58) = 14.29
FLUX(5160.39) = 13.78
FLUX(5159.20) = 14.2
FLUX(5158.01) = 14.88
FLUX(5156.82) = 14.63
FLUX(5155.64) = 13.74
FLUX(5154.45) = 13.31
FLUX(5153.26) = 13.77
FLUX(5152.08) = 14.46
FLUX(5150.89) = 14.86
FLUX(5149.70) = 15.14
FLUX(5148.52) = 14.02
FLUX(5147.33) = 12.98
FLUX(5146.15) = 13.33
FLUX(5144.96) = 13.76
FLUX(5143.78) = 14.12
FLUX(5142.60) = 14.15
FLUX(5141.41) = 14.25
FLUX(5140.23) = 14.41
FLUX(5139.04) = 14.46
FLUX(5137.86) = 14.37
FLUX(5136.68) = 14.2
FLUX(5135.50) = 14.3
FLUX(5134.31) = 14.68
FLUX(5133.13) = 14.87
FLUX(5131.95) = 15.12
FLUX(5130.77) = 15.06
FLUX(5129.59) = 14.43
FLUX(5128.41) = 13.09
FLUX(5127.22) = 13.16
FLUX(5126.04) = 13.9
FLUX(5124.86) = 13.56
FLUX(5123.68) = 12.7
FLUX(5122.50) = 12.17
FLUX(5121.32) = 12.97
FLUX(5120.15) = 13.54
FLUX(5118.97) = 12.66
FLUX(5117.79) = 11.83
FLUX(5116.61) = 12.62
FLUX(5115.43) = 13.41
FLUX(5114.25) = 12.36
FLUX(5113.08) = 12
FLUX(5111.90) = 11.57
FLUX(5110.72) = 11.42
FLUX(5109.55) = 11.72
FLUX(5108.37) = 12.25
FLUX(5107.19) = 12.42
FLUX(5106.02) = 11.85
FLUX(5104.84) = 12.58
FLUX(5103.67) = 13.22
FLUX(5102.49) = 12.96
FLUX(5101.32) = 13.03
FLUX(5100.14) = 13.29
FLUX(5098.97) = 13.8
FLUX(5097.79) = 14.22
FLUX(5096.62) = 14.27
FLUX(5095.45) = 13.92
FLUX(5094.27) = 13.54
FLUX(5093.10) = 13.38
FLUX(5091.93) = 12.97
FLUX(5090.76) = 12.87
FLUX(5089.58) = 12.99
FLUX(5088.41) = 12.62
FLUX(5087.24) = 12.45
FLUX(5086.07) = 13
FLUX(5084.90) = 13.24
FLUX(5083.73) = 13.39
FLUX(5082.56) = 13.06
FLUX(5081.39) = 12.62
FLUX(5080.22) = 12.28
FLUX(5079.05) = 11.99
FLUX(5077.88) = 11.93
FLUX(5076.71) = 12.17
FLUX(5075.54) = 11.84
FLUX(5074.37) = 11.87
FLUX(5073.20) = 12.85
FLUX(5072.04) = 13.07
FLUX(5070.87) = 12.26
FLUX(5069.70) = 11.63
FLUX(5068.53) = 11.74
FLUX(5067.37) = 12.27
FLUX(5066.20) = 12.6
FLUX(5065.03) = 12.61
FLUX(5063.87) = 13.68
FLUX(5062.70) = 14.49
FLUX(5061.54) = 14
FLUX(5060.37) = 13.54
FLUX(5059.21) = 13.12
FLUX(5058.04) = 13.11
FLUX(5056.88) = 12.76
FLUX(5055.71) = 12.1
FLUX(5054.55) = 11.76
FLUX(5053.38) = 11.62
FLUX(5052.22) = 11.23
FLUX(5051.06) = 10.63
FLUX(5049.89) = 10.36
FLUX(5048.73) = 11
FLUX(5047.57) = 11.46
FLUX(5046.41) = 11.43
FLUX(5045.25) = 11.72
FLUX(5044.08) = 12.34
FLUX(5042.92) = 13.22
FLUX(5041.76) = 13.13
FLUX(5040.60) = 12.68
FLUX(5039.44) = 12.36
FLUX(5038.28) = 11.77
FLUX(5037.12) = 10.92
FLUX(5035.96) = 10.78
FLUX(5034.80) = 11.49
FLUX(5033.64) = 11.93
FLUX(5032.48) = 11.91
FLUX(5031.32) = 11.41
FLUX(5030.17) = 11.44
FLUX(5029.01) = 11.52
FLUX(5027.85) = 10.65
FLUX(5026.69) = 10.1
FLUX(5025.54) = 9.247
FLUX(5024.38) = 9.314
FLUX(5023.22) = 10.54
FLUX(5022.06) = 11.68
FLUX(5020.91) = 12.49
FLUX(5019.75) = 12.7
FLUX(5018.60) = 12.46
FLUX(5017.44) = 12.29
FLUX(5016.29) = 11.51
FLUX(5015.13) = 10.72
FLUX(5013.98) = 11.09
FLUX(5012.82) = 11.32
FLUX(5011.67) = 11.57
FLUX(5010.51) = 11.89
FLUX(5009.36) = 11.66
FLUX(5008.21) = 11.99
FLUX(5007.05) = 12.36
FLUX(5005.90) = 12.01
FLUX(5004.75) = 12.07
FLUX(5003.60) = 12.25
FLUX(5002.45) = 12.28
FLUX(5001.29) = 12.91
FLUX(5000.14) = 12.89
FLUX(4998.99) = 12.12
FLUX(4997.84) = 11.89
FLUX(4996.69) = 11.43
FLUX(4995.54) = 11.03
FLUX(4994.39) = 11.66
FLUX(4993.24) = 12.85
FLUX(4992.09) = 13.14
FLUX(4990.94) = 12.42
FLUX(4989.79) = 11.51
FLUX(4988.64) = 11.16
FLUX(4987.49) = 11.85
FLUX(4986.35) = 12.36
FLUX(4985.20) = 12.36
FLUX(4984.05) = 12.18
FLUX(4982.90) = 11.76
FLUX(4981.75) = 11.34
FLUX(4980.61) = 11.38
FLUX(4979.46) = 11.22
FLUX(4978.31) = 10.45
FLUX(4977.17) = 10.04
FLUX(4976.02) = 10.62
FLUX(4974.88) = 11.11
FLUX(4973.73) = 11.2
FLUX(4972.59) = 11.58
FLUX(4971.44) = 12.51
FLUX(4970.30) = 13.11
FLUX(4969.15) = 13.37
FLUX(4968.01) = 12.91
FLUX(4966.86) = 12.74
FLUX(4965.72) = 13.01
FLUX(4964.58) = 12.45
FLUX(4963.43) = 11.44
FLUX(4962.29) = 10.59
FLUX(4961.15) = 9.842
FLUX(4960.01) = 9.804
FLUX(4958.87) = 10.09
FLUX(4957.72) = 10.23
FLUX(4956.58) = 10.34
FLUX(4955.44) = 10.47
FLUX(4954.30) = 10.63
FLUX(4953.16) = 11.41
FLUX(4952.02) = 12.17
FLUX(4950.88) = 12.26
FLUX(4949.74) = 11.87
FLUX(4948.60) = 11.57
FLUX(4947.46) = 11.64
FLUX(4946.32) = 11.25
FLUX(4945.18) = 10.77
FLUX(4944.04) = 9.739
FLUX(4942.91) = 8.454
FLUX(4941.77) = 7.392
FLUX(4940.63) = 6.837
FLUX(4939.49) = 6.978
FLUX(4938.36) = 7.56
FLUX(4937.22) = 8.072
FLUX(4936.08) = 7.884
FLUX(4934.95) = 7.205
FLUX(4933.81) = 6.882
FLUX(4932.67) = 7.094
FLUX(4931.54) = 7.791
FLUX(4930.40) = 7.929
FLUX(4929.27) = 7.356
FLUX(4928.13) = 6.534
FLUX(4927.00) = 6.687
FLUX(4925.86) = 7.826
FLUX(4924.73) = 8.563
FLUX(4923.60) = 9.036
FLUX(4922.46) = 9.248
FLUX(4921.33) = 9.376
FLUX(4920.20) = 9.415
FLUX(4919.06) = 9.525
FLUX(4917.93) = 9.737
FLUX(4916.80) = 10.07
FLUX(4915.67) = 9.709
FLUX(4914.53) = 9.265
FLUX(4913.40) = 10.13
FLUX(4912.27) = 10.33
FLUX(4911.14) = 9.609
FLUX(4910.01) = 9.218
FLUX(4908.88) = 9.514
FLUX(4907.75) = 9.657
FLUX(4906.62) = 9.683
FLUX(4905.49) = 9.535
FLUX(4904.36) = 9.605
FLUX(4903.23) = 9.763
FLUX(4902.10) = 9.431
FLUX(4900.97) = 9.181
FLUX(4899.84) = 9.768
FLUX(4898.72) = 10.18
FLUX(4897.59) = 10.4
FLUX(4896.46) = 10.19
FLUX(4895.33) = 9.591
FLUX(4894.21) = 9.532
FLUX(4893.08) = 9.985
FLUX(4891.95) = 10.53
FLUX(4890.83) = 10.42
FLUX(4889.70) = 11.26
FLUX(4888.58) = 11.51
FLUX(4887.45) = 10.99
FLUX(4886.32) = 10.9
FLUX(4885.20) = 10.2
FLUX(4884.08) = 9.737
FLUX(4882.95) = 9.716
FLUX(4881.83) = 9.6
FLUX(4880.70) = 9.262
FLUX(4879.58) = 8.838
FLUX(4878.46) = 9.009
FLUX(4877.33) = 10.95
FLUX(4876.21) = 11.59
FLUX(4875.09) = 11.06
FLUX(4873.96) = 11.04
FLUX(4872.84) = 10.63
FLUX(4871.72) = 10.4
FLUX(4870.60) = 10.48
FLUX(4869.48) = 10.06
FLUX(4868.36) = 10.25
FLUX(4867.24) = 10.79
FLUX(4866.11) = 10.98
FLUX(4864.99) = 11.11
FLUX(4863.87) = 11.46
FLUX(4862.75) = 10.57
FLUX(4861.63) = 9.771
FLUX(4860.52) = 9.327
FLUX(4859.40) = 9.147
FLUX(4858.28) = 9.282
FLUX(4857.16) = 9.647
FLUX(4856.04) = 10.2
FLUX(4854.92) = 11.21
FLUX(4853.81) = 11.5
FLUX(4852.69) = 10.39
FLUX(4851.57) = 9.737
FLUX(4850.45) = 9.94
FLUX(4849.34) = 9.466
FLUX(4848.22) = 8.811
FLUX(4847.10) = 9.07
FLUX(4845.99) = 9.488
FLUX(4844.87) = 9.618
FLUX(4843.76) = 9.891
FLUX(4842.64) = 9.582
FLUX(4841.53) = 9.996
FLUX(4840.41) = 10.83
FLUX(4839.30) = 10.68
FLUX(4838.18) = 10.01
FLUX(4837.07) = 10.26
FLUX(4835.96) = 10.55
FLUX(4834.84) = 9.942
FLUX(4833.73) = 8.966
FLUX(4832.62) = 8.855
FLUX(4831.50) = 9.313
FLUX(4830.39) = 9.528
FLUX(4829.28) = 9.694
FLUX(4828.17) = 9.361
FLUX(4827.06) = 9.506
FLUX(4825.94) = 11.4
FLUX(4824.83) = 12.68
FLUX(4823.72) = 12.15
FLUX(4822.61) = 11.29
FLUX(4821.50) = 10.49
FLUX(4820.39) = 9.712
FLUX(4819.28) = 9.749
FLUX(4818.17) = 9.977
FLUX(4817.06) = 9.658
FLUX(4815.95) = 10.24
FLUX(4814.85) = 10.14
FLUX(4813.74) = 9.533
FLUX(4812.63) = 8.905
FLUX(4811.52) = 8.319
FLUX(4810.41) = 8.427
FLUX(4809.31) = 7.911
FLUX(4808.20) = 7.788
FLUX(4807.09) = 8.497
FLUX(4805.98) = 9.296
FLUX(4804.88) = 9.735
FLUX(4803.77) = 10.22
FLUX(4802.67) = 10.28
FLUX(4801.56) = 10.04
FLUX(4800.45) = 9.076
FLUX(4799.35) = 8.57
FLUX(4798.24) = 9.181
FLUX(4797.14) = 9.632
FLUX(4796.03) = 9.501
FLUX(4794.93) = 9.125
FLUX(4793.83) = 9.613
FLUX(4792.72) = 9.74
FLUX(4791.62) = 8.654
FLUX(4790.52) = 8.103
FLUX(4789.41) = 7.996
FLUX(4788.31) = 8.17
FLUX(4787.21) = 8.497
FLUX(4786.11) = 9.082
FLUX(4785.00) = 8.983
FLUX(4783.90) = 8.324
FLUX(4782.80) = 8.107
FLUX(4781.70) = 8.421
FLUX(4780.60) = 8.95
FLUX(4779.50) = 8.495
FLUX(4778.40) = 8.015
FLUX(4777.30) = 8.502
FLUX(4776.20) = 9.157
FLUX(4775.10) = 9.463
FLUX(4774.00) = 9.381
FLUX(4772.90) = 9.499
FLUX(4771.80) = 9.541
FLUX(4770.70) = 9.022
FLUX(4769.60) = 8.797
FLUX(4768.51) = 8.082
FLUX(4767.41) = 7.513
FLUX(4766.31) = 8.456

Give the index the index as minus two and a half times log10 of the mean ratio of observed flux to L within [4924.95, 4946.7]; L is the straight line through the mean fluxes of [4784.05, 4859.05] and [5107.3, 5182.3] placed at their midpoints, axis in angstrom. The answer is 0.38 mag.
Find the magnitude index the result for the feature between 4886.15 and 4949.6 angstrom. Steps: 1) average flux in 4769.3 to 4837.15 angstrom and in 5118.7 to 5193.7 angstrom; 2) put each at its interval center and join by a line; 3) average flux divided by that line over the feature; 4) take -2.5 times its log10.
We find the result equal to 0.18 mag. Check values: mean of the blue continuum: 9.35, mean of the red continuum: 14.2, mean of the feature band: 9.26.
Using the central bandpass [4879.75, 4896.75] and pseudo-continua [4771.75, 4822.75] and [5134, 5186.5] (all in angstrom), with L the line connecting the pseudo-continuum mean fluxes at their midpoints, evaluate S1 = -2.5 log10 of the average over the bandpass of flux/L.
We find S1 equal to 0.03 mag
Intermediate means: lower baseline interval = 9.13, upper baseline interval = 14.5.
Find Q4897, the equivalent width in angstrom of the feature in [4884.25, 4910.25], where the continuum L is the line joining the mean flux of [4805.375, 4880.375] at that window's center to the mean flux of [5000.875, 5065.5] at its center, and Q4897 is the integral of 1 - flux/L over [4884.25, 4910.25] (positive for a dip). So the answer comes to 1.2 angstrom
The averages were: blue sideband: 9.98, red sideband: 11.9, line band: 10.1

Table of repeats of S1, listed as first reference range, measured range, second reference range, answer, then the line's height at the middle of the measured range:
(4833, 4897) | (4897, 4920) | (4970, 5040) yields 0.098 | 10.6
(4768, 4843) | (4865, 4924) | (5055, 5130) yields 0.045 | 10.5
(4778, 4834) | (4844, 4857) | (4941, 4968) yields -0.015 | 9.8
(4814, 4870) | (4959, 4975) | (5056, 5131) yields -0.030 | 11.5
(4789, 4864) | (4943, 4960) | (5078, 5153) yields 0.035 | 11.3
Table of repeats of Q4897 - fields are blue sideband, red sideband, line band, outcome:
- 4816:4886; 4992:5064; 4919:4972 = 6.2 angstrom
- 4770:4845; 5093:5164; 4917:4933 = 3.8 angstrom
